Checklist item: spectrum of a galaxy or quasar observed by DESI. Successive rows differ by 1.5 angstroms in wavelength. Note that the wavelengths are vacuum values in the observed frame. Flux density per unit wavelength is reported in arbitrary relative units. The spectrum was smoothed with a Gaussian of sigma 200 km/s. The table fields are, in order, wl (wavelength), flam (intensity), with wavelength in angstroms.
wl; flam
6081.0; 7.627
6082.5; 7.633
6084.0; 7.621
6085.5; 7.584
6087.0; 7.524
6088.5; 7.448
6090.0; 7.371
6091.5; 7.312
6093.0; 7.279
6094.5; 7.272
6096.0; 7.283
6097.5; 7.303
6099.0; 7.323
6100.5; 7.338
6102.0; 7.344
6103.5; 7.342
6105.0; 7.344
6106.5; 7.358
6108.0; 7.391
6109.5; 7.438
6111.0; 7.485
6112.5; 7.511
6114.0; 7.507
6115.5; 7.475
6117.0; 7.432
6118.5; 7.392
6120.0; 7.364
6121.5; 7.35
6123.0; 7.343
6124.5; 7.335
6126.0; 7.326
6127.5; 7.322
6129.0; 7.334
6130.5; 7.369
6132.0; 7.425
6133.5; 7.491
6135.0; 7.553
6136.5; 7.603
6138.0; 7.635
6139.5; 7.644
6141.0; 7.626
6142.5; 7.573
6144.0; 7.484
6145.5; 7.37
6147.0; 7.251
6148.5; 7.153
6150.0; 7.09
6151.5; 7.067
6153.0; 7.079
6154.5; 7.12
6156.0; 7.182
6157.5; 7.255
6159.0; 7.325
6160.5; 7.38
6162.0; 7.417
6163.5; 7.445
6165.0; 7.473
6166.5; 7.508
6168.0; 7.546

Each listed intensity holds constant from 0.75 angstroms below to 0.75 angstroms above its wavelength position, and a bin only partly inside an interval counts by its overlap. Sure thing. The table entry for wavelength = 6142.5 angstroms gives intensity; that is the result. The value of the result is 7.573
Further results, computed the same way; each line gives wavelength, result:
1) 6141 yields 7.626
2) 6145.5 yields 7.37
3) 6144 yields 7.484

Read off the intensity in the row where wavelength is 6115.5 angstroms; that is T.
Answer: 7.475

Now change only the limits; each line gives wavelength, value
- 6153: 7.079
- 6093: 7.279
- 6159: 7.325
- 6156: 7.182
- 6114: 7.507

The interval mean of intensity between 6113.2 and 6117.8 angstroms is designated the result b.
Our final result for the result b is 7.47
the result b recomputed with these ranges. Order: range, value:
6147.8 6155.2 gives 7.1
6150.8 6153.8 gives 7.07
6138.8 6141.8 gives 7.63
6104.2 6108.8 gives 7.36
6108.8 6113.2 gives 7.48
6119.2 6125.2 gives 7.35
